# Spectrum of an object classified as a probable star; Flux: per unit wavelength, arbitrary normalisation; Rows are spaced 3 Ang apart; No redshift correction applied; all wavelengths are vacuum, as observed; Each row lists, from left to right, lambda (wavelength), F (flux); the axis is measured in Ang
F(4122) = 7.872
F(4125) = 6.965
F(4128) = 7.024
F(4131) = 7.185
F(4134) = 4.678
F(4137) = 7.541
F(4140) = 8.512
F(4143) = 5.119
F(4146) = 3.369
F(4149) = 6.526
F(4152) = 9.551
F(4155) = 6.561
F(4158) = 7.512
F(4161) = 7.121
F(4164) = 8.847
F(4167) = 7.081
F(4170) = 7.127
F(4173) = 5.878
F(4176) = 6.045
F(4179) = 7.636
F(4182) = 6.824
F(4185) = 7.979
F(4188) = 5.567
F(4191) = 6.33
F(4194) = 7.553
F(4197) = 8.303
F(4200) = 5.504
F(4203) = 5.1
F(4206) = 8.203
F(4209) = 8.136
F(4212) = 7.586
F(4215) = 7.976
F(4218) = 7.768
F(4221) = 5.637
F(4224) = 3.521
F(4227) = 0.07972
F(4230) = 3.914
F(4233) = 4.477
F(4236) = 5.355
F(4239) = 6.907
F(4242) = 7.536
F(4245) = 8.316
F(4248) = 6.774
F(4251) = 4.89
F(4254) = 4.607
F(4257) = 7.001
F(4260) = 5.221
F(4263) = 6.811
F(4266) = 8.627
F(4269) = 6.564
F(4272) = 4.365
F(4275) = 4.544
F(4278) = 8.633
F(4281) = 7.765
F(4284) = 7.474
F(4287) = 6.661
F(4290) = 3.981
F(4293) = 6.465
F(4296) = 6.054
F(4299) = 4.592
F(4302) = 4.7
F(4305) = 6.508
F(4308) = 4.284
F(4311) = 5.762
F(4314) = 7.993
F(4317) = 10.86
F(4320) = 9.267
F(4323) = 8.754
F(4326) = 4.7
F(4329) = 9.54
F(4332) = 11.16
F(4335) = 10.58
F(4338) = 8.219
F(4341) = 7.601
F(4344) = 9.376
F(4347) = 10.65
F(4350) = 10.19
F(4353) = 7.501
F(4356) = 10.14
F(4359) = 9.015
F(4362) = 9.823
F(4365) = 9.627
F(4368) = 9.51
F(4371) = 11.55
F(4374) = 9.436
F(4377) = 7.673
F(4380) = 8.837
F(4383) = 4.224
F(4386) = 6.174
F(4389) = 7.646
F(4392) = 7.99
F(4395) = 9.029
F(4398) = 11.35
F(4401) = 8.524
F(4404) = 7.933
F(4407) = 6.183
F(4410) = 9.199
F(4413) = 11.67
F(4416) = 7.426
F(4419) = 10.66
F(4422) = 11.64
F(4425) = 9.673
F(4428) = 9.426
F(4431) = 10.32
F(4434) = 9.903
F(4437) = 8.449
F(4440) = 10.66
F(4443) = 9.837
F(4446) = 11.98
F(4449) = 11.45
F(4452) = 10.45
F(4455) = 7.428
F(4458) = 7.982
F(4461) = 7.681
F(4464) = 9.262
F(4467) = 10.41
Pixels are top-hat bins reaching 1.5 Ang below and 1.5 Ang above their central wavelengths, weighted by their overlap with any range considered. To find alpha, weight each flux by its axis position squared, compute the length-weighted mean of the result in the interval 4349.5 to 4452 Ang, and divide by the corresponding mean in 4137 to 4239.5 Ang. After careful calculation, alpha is 1.58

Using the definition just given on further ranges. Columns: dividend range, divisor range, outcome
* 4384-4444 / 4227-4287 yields 1.60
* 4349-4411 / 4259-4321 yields 1.38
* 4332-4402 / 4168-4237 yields 1.56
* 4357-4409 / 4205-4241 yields 1.59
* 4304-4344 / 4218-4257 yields 1.59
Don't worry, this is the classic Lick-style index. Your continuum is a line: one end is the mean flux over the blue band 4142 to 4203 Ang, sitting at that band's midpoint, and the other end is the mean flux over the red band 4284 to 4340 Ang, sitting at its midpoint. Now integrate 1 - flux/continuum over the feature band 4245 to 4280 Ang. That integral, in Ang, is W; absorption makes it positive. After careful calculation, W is 3.9 Ang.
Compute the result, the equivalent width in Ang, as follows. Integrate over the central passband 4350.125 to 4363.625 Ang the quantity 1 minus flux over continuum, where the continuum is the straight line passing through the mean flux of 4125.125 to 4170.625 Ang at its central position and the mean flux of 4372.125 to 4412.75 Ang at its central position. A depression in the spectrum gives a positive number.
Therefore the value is -2.12 Ang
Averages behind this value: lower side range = 6.91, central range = 9.23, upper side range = 8.16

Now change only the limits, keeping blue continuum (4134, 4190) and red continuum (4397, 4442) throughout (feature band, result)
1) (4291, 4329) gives 7.5 Ang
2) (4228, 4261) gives 8.1 Ang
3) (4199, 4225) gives 2.4 Ang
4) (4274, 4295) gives 4.1 Ang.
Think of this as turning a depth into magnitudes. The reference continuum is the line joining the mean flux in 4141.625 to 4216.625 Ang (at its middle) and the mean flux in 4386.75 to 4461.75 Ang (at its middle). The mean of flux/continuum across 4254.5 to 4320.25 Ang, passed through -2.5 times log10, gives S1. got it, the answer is 0.23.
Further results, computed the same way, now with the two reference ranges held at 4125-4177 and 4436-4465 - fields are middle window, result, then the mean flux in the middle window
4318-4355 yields -0.06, 9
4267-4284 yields 0.21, 6.54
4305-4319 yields 0.15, 7.22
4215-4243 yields 0.42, 5.14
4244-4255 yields 0.25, 6.12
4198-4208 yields 0.13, 6.46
